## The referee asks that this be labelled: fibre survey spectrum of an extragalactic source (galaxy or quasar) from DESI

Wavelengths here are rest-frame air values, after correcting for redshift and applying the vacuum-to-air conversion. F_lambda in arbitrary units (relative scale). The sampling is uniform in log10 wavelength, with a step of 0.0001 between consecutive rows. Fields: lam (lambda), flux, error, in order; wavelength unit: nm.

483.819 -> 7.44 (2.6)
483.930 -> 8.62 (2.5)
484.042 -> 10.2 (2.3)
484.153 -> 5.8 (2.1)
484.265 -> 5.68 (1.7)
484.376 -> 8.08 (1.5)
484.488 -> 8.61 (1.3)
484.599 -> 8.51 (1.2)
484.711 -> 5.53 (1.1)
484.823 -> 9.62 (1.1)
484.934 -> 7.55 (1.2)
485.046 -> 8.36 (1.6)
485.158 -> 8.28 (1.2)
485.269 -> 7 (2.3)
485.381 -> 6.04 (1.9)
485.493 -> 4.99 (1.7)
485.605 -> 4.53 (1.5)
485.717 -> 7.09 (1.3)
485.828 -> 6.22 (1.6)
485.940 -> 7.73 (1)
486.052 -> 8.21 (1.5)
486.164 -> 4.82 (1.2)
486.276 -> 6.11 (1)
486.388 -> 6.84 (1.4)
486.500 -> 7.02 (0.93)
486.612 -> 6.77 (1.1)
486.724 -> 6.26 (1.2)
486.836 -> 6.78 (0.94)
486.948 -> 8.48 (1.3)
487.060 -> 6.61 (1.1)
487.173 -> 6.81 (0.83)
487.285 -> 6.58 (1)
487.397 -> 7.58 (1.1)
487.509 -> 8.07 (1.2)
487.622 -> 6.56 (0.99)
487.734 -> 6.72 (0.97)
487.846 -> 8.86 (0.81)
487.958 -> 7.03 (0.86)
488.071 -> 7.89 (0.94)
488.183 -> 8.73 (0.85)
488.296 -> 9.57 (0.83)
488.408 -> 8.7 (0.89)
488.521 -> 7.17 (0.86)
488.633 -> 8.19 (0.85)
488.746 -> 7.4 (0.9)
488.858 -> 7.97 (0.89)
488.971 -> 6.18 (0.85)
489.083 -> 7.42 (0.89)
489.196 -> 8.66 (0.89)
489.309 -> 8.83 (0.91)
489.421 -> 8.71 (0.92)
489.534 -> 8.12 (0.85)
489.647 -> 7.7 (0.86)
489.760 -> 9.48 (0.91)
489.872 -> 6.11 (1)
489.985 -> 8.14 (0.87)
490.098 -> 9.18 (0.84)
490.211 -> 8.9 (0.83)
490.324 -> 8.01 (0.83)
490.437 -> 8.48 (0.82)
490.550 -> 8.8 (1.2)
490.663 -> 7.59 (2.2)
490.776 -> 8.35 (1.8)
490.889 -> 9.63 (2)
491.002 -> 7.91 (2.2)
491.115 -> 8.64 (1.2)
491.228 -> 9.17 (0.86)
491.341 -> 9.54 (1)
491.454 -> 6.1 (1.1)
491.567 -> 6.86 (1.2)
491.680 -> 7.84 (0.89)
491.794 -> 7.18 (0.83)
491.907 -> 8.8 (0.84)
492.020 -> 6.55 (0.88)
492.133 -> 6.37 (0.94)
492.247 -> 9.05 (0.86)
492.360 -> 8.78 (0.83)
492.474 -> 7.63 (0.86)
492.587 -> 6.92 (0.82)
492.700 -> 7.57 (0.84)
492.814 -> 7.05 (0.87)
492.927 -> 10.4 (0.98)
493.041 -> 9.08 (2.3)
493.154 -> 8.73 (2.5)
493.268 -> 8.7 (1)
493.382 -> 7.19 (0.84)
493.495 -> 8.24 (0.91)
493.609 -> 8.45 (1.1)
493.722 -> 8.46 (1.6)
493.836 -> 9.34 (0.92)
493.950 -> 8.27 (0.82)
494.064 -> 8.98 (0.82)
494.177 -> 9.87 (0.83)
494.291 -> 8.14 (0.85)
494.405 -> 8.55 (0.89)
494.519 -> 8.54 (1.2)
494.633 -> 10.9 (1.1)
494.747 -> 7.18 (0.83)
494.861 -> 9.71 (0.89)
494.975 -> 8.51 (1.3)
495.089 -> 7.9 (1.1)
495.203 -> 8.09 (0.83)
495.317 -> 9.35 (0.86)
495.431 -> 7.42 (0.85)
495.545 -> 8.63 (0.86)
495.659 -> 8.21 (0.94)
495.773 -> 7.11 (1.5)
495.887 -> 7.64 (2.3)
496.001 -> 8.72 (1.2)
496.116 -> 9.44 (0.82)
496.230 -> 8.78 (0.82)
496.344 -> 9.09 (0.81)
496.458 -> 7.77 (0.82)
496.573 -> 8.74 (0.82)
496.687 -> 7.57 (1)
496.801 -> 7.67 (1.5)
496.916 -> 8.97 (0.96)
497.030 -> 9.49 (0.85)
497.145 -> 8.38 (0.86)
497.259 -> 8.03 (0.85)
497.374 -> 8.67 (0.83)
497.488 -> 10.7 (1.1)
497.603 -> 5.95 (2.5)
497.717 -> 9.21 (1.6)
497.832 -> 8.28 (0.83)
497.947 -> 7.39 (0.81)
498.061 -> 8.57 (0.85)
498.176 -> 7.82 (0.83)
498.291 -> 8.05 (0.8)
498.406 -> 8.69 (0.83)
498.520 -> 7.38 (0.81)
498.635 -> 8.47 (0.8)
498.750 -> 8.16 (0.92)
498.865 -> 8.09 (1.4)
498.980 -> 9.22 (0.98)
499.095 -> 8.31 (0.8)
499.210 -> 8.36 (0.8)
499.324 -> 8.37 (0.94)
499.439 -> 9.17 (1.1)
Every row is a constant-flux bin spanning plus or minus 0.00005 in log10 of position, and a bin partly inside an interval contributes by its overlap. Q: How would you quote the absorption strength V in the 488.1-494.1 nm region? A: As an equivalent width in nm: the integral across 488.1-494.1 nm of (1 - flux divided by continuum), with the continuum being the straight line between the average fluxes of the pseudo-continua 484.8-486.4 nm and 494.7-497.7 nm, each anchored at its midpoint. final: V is -0.427 nm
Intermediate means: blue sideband 6.84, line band 8.18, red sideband 8.39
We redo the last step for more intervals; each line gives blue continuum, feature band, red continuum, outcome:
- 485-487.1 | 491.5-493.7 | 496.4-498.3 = -0.089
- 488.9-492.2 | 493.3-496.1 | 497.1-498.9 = -0.116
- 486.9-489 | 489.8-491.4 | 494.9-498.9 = -0.126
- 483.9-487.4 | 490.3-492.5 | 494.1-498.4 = -0.068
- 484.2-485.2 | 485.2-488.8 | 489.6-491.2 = 0.409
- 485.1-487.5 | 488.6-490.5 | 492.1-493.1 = -0.160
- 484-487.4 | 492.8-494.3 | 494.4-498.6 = -0.124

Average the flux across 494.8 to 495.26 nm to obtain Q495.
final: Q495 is 8.54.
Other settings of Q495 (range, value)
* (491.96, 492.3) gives 7.32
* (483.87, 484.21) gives 8.19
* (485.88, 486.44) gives 6.73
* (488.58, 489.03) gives 7.43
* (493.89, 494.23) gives 9.04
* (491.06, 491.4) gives 9.11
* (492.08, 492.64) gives 7.76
